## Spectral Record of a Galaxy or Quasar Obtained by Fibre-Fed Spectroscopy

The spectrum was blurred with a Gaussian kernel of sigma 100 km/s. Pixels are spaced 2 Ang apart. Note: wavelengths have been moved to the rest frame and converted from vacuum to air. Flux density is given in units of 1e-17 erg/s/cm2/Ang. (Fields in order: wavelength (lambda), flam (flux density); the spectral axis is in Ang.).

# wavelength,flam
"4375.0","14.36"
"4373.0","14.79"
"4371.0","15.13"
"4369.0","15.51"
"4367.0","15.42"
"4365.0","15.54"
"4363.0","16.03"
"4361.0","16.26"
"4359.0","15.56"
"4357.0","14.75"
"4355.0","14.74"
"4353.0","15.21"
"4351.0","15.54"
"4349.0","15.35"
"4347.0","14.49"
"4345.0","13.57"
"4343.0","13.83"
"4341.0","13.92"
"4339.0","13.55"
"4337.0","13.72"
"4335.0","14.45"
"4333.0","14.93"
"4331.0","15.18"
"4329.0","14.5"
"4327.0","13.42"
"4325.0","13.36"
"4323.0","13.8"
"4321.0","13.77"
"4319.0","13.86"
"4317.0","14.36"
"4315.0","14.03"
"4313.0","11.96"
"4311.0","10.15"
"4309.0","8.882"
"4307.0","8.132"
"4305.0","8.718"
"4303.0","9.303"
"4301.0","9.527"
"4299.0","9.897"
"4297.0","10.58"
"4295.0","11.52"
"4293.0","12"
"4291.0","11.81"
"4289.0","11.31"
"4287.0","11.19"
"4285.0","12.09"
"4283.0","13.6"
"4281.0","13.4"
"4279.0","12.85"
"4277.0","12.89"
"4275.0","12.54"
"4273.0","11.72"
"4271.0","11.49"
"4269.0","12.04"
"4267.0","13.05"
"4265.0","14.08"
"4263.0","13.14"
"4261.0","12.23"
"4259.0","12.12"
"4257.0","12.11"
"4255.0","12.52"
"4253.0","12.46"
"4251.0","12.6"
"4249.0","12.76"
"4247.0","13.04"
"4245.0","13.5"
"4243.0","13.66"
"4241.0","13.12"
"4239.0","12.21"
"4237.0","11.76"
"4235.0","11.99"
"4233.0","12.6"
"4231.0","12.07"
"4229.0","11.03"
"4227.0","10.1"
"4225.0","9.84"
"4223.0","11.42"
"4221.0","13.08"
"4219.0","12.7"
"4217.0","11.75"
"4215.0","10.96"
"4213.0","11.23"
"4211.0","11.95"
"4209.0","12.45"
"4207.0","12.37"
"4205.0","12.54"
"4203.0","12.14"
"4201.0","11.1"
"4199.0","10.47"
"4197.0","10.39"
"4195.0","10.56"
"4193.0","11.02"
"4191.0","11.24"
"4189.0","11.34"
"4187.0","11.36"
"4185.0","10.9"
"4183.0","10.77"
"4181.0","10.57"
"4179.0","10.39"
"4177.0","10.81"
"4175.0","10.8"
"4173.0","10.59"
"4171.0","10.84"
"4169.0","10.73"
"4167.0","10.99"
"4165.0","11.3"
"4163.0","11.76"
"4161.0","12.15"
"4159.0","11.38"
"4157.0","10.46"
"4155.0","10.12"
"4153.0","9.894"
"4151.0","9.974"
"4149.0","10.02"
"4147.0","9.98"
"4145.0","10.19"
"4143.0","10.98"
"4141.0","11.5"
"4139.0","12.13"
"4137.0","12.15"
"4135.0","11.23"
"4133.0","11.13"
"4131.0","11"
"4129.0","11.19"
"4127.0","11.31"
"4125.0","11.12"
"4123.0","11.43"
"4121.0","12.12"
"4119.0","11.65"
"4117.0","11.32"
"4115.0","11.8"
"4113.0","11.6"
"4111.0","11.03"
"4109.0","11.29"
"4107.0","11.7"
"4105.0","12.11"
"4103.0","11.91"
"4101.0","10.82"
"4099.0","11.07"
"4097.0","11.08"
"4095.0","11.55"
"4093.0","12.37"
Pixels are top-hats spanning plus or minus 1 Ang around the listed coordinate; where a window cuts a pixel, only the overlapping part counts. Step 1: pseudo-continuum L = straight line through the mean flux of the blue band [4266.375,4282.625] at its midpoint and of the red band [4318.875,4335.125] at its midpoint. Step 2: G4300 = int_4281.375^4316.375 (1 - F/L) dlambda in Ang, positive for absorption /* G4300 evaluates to 6.1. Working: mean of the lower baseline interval 12.5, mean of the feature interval 10.9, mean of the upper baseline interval 14.1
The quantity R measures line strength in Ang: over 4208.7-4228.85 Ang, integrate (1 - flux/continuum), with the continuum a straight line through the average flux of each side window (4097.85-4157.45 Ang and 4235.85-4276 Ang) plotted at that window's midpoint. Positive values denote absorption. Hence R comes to 1.1 Ang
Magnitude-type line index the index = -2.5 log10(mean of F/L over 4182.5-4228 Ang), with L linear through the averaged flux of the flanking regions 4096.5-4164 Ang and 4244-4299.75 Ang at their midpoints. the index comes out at 0.04 mag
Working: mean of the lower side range 11.2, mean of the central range 11.4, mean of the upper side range 12.3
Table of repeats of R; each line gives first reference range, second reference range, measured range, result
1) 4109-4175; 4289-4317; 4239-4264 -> -4.50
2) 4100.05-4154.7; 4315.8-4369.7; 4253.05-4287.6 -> 2.34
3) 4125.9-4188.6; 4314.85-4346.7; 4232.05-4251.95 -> -0.45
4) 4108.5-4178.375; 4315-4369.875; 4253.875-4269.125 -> 0.55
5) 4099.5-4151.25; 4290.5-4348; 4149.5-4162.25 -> 0.89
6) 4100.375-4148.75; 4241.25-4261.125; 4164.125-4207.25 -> 3.54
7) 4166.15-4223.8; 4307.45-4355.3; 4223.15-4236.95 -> 0.69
